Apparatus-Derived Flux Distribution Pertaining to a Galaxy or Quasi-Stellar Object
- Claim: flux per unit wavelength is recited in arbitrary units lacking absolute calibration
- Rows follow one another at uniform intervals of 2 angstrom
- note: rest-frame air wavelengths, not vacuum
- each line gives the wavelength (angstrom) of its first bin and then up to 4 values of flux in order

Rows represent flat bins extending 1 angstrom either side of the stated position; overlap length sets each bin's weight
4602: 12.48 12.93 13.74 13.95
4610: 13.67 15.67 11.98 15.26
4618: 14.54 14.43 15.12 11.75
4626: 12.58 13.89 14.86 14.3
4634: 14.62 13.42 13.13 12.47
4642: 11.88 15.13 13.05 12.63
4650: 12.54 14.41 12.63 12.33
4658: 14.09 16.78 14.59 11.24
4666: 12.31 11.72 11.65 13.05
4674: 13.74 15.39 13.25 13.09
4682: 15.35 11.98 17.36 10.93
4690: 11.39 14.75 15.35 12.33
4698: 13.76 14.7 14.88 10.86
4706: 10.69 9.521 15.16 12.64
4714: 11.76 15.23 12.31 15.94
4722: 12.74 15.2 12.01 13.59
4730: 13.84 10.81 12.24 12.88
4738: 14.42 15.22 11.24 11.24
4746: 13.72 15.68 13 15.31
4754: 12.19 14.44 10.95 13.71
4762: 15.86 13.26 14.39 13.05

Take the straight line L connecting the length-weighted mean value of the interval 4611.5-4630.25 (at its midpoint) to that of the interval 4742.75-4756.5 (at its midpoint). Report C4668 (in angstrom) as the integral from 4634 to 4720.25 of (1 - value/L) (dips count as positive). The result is 3.1 angstrom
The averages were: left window 13.9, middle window 13.3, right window 13.6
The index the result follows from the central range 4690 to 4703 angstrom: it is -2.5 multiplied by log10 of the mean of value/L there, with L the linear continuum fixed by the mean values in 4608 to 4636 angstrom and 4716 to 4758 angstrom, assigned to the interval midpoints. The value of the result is -0.04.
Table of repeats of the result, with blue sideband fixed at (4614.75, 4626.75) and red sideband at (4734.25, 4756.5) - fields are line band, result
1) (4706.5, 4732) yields 0.03 mag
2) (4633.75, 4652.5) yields 0.05 mag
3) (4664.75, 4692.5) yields 0.04 mag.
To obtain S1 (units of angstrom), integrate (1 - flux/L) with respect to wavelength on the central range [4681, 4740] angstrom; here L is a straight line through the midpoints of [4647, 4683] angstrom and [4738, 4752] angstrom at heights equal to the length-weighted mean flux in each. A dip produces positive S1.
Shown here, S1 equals 0.8 angstrom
